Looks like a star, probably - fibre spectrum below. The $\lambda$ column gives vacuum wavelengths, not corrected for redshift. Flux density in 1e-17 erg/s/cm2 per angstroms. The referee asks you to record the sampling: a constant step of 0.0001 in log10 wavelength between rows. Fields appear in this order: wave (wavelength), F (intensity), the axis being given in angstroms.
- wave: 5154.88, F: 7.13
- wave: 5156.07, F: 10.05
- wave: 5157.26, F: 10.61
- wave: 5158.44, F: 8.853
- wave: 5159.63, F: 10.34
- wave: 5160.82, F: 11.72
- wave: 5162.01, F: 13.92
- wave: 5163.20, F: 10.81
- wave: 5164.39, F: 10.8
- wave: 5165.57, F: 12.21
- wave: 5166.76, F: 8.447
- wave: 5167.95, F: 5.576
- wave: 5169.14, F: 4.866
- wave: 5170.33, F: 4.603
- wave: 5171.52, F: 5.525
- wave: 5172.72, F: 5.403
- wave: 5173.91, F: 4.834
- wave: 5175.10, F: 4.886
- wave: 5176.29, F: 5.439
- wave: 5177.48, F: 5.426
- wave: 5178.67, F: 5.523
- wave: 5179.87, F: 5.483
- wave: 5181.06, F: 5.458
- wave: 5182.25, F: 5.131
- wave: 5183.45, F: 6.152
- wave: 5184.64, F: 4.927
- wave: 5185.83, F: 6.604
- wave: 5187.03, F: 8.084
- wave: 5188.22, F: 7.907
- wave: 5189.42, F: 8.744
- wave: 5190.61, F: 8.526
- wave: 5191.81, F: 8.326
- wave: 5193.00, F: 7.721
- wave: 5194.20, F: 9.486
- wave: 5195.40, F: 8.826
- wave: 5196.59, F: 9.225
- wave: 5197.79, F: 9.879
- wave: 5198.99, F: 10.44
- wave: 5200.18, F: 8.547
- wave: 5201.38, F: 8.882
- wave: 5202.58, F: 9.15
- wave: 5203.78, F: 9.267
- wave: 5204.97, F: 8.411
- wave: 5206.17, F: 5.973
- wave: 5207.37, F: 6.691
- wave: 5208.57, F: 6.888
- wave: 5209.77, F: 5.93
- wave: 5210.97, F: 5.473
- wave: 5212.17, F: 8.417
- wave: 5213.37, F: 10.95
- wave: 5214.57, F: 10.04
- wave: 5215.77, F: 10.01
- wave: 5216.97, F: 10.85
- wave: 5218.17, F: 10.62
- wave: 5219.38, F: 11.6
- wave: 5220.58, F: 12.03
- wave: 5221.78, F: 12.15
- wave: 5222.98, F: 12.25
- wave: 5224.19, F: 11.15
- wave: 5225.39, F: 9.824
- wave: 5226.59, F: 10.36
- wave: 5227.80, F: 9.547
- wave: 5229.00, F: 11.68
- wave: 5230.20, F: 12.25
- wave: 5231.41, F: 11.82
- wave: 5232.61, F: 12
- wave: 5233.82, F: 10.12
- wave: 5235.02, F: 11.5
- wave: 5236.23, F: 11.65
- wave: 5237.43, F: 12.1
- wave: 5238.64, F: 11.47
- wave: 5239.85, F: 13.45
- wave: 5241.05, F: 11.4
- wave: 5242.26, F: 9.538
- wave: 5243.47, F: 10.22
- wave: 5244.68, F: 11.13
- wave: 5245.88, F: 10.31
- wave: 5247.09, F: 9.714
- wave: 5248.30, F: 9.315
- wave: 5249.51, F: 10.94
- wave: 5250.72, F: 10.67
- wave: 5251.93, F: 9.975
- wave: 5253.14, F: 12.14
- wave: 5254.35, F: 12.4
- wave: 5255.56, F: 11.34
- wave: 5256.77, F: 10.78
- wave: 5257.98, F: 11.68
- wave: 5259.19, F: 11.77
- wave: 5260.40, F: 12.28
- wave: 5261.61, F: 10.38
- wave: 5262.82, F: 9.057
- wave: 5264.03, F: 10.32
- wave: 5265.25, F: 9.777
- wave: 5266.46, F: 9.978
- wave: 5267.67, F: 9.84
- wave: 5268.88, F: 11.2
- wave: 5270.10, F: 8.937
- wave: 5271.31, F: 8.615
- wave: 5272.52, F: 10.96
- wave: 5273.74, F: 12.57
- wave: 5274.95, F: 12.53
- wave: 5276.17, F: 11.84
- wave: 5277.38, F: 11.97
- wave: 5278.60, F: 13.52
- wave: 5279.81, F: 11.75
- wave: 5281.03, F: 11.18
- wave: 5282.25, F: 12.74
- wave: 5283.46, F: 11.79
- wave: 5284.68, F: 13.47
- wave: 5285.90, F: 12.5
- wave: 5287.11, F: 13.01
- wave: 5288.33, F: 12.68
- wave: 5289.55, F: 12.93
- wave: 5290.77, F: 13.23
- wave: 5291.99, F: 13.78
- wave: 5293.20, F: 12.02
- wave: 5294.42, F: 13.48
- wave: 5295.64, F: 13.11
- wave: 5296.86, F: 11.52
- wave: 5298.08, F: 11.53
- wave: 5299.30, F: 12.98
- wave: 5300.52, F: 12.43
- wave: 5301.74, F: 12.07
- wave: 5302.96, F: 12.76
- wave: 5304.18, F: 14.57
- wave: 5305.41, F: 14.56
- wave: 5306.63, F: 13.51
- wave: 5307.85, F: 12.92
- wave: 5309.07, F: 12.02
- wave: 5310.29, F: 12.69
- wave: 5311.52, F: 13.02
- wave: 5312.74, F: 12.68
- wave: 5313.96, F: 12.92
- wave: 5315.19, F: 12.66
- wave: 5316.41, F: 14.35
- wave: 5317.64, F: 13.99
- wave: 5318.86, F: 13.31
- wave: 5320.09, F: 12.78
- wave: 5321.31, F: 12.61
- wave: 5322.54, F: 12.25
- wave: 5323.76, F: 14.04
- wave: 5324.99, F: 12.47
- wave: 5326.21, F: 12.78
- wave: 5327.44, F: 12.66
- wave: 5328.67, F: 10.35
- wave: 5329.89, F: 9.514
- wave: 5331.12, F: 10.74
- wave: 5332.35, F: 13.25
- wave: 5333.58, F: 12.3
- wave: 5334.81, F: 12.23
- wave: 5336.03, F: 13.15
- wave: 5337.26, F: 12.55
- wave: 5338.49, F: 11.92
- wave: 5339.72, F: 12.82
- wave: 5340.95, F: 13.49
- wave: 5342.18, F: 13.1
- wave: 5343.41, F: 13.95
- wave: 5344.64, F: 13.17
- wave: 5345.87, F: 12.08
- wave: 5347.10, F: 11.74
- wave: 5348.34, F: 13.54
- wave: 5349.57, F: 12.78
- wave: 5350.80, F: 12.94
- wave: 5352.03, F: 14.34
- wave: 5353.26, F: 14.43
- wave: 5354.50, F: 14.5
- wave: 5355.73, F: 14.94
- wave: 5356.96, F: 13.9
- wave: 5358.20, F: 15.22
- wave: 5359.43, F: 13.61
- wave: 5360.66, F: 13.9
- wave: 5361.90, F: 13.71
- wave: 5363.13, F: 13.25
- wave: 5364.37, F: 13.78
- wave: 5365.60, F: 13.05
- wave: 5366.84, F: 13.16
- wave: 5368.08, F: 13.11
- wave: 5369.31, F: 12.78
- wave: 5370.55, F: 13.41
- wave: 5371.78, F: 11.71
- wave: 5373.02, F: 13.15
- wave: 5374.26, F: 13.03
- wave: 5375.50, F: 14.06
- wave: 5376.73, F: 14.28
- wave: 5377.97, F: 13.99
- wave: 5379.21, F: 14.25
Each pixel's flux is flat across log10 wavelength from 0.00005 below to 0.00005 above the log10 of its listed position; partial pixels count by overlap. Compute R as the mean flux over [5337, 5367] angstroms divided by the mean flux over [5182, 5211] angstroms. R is 1.7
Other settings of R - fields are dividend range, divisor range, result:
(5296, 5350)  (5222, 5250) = 1.15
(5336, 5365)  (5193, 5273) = 1.32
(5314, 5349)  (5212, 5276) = 1.16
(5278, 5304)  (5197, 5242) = 1.25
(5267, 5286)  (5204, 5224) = 1.24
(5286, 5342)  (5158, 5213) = 1.65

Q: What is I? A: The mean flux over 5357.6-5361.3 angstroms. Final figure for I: 14.2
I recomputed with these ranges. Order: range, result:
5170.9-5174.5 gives 5.24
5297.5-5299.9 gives 12.3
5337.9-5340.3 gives 12.4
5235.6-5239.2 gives 11.7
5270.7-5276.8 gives 11.3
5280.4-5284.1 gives 11.9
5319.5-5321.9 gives 12.7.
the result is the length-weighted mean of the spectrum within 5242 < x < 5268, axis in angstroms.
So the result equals 10.6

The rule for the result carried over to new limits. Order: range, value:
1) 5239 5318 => 11.9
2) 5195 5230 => 9.52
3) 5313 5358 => 12.9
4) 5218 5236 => 11.3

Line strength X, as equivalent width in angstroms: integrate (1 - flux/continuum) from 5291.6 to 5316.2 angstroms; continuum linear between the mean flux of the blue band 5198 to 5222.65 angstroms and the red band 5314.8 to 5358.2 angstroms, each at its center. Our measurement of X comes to -1.9 angstroms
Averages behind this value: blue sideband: 9.17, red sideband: 12.9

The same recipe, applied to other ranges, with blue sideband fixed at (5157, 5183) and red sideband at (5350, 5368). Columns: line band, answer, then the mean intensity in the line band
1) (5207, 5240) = -3.95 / 10.4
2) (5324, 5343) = 1.08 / 12.3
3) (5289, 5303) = -1.08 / 12.7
